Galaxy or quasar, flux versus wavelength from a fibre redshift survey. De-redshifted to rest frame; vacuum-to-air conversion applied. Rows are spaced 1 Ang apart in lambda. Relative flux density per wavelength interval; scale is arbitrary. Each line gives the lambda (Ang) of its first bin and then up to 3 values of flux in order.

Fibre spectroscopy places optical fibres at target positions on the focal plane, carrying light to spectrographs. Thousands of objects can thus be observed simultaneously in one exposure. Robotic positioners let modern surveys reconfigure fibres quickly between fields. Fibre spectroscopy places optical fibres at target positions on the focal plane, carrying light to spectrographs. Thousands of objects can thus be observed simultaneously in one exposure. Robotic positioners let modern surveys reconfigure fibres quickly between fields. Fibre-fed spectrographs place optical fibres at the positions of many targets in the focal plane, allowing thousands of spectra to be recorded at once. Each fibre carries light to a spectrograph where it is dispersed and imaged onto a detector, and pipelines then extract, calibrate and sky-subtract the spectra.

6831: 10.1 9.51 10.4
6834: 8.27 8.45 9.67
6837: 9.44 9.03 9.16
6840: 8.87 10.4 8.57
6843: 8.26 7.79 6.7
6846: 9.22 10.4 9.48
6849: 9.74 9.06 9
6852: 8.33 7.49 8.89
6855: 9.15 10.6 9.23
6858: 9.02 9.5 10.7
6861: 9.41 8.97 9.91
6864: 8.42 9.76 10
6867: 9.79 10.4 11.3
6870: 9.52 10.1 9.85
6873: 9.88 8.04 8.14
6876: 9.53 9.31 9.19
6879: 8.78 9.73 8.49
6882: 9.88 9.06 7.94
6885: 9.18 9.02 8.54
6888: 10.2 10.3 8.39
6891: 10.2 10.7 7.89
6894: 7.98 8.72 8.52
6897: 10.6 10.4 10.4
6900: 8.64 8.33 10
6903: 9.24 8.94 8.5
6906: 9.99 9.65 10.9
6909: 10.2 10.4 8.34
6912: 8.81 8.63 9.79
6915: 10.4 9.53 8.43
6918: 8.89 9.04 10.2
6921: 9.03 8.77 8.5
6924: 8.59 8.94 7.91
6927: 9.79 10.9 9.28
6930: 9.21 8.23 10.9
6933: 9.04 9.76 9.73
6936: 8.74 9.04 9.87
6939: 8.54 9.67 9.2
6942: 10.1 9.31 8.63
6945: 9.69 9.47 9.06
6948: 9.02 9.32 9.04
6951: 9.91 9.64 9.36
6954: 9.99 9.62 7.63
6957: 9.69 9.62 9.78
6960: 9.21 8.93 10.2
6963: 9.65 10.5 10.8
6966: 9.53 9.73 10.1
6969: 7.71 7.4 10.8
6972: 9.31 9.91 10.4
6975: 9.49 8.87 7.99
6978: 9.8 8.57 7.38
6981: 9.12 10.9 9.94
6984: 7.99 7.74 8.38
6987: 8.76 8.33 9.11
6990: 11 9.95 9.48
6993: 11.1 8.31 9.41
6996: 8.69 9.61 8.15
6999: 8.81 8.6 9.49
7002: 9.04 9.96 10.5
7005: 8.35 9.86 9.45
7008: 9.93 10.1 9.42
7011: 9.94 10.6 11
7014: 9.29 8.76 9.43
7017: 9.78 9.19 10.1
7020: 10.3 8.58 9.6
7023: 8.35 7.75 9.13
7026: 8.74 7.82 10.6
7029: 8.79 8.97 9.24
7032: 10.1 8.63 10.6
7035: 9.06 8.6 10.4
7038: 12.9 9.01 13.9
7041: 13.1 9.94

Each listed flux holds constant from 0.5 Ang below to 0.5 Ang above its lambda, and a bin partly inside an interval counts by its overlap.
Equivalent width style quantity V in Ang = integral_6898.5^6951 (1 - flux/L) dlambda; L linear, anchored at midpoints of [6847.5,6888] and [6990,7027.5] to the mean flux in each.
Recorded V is 0.1 Ang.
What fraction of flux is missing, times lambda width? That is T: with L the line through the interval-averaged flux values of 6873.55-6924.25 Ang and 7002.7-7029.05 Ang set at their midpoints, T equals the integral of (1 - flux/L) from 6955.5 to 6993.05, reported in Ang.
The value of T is 0.3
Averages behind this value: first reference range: 9.24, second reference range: 9.46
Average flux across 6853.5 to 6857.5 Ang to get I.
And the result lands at 9.47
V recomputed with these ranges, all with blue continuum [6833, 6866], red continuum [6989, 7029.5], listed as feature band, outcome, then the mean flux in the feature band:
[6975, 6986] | 0.62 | 8.84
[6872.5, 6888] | 0.27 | 9.02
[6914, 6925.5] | 0.13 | 9.15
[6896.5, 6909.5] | -0.64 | 9.68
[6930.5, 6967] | -0.59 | 9.46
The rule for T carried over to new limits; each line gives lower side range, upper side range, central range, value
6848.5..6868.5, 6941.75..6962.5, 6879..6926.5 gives 0.7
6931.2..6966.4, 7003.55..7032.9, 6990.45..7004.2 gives 0.1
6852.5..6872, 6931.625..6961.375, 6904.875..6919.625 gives 0.0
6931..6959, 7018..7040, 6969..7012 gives 0.8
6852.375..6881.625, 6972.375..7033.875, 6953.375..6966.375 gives -0.4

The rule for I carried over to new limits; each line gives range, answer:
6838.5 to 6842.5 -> 9.25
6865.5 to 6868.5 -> 10.1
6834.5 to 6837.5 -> 9.19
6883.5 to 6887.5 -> 8.67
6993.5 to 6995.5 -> 8.86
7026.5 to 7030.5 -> 9.04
